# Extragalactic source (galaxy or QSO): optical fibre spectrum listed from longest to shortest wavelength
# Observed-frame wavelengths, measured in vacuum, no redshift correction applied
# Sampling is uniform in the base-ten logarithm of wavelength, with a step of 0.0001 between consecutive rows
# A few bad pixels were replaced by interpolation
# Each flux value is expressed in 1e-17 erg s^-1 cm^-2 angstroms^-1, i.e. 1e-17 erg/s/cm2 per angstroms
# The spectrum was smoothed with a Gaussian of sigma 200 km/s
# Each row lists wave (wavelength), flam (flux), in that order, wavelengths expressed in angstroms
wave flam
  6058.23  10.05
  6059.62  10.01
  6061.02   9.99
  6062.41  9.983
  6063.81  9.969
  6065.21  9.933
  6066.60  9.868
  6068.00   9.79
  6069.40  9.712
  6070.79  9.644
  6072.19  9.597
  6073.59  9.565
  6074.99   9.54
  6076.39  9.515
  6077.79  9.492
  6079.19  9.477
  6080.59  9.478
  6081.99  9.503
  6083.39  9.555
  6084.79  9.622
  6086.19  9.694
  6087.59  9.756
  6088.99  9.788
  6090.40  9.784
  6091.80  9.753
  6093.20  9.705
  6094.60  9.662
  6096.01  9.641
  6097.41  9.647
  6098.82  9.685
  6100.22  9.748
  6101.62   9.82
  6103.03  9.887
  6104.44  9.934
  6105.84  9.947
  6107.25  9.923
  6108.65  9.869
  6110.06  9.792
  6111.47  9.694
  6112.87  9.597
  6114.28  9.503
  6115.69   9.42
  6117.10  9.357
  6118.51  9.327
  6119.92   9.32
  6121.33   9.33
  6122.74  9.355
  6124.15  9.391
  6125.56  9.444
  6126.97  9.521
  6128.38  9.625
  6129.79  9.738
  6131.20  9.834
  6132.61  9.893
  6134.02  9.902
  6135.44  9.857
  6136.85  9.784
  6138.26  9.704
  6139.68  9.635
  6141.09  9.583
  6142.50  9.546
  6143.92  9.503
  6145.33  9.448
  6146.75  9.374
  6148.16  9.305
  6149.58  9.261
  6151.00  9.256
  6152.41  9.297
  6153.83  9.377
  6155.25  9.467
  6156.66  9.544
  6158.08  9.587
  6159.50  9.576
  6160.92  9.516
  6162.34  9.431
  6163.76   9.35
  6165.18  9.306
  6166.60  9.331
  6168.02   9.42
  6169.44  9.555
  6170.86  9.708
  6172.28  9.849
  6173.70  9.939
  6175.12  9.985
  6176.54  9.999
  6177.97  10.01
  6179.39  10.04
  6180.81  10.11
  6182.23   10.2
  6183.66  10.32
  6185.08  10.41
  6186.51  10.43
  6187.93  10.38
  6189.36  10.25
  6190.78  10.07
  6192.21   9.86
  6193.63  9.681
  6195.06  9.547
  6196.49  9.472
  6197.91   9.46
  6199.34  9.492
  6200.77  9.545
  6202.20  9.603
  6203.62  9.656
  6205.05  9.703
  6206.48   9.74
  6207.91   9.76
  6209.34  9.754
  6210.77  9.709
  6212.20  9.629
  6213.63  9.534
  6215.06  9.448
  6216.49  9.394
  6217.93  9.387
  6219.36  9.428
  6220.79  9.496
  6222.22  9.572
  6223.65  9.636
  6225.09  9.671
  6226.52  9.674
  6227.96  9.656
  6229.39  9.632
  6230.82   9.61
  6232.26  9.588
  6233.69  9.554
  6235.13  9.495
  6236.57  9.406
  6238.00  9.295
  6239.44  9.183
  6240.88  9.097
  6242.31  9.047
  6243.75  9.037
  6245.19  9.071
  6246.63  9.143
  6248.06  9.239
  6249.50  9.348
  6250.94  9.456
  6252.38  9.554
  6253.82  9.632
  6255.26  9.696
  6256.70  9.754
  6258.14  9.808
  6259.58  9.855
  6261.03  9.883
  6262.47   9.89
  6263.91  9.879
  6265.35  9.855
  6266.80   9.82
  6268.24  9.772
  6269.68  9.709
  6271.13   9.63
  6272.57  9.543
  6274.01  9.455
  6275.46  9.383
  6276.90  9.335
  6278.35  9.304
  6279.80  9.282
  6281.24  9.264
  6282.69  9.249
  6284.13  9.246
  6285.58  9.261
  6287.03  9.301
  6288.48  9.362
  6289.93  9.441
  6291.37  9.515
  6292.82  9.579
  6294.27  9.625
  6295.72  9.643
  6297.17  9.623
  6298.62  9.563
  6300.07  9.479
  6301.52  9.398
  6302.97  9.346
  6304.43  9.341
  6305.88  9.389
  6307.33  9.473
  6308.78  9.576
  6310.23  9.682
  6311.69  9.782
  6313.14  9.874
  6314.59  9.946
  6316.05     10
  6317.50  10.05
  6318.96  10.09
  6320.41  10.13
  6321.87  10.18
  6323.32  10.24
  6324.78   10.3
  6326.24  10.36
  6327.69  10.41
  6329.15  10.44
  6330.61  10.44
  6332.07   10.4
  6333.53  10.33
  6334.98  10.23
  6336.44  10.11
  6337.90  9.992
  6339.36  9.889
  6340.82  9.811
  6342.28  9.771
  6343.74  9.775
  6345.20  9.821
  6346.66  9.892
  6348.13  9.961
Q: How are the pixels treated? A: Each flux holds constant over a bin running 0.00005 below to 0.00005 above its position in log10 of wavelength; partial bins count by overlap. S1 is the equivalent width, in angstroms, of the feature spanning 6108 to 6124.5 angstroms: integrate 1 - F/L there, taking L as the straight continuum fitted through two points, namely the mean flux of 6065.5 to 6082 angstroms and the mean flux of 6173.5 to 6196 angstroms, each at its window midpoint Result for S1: 0.5 angstroms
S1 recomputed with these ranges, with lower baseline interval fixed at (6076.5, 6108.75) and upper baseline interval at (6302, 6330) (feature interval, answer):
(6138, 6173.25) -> 1.0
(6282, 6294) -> 0.6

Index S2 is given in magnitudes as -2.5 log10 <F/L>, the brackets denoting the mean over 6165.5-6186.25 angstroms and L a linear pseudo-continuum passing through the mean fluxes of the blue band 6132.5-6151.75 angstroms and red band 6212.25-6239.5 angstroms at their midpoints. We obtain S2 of -0.042 mag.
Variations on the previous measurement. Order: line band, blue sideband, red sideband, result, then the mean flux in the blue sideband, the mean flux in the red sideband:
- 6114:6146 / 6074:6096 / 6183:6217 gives 0.013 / 9.62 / 9.79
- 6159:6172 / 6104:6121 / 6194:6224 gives 0.014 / 9.63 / 9.57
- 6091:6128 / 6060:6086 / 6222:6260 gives 0.001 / 9.68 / 9.47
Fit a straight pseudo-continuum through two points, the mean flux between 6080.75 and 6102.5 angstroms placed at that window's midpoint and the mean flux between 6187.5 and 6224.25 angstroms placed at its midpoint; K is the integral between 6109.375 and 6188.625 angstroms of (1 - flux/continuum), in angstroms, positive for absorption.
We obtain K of 0.2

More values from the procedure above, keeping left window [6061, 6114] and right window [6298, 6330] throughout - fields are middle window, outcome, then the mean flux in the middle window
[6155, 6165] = 0.3 angstroms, 9.49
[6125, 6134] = 0.0 angstroms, 9.71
